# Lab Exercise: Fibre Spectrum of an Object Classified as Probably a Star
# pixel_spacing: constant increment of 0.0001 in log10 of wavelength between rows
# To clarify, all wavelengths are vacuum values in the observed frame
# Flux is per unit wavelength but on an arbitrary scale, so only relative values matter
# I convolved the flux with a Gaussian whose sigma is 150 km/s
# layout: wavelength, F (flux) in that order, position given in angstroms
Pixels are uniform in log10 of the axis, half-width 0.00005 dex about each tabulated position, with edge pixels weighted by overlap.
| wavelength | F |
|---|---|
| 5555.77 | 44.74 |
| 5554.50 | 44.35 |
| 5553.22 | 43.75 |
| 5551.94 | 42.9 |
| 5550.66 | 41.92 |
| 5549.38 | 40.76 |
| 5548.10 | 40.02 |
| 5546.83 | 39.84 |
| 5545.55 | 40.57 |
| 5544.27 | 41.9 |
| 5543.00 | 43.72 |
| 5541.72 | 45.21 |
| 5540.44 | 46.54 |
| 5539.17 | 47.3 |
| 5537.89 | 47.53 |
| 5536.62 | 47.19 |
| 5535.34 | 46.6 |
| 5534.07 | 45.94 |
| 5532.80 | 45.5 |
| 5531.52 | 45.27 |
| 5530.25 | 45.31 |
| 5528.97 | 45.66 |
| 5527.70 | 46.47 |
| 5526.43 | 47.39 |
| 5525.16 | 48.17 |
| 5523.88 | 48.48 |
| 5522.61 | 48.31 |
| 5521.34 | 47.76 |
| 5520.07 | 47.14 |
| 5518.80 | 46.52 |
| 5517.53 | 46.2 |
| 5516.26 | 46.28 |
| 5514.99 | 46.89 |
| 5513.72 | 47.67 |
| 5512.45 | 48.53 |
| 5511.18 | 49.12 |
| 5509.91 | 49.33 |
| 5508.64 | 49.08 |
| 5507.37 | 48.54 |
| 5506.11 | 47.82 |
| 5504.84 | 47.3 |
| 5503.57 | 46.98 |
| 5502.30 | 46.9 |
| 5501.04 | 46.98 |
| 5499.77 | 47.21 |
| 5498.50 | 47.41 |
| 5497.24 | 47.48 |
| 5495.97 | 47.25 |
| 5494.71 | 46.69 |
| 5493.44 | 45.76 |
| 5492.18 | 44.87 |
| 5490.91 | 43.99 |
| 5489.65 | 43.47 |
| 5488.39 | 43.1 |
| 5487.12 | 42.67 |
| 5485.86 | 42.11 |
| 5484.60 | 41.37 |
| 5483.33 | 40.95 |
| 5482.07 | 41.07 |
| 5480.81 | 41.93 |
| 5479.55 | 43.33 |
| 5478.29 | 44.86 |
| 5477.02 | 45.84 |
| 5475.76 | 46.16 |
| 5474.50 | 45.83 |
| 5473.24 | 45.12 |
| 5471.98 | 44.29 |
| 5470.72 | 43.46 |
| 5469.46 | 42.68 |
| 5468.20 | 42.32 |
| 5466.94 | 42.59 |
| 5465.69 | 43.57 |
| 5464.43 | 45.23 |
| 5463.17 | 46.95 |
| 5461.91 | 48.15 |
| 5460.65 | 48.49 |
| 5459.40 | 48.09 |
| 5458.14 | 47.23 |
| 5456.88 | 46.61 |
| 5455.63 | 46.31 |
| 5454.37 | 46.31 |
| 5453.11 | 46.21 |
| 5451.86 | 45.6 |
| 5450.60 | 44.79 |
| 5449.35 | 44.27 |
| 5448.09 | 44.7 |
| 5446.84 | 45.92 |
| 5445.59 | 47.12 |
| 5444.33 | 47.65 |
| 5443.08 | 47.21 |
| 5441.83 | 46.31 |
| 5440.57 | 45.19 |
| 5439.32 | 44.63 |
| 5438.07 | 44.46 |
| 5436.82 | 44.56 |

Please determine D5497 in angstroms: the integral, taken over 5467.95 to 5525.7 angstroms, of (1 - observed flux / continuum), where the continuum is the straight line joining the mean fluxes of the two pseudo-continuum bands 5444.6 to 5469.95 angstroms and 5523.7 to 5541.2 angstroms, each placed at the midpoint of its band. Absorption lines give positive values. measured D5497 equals 0.5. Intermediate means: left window 45.7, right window 46.6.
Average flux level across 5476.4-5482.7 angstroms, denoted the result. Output 43.4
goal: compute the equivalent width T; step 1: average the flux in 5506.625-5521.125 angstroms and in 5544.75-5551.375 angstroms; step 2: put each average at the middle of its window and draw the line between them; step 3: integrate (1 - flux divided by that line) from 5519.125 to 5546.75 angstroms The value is -1.4 angstroms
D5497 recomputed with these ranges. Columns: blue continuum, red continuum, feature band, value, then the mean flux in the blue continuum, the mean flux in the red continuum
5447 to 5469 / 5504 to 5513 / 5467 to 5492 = 1.9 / 45.7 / 48.5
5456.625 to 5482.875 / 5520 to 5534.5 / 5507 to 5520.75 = -0.4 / 44.9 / 46.8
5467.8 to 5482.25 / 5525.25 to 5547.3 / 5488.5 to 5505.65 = -0.7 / 44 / 45.3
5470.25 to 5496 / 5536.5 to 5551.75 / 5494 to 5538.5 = -3.6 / 43.9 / 43.4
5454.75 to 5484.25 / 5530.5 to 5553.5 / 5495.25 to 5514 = -1.4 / 44.8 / 44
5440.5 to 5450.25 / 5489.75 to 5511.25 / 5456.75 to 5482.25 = 0.8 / 46.1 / 47.1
